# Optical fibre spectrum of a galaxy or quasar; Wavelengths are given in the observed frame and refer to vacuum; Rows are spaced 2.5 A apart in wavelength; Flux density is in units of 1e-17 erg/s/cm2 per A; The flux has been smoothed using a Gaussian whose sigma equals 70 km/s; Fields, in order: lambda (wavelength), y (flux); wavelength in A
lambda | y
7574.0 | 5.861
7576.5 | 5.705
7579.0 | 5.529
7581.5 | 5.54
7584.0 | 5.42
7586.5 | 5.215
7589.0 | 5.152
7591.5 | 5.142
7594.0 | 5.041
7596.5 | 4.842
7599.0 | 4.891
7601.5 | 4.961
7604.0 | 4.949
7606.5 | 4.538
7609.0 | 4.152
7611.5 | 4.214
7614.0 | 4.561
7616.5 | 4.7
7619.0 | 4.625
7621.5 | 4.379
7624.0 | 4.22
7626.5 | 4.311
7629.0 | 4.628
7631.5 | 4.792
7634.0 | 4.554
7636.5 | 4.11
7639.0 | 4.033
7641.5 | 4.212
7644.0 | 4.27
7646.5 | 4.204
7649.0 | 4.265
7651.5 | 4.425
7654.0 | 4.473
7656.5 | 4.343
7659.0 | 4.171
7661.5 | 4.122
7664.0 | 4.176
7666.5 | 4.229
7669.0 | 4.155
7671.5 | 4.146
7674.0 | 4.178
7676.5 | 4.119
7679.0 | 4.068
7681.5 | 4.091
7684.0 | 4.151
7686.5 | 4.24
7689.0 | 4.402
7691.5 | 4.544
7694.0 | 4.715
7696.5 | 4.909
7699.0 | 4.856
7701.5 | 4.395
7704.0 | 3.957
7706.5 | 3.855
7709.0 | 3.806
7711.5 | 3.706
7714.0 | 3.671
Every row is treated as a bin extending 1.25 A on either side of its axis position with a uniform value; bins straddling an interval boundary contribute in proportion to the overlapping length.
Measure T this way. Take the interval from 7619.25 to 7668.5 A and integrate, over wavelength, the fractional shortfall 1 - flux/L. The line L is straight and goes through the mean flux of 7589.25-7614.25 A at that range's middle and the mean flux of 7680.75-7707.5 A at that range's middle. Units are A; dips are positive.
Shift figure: 2.9 A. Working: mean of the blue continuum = 4.75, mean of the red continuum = 4.38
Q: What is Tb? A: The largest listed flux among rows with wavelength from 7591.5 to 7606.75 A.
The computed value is 5.142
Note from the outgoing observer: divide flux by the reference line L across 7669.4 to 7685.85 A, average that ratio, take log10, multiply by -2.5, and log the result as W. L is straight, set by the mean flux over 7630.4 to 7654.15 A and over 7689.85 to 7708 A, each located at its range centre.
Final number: 0.07 mag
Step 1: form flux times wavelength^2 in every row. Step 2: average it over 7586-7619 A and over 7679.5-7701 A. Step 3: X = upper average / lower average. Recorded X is 0.96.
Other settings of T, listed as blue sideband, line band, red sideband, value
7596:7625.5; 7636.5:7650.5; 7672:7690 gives 0.62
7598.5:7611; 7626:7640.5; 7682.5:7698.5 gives 0.63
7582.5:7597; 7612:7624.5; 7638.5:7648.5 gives 0.41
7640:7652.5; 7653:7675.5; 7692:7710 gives 0.44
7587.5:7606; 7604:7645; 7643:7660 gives 2.01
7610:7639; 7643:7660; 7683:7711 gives 0.35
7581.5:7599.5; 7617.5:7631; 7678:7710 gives 1.14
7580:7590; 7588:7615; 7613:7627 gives 0.93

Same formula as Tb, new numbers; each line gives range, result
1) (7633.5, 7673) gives 4.554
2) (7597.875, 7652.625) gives 4.961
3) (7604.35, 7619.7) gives 4.7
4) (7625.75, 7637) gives 4.792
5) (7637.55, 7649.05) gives 4.27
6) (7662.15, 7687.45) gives 4.24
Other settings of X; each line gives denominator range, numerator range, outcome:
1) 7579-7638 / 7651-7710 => 0.92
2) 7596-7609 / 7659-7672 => 0.89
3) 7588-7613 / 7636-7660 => 0.90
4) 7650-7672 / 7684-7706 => 1.06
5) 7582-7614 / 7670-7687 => 0.87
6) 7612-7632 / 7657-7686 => 0.93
